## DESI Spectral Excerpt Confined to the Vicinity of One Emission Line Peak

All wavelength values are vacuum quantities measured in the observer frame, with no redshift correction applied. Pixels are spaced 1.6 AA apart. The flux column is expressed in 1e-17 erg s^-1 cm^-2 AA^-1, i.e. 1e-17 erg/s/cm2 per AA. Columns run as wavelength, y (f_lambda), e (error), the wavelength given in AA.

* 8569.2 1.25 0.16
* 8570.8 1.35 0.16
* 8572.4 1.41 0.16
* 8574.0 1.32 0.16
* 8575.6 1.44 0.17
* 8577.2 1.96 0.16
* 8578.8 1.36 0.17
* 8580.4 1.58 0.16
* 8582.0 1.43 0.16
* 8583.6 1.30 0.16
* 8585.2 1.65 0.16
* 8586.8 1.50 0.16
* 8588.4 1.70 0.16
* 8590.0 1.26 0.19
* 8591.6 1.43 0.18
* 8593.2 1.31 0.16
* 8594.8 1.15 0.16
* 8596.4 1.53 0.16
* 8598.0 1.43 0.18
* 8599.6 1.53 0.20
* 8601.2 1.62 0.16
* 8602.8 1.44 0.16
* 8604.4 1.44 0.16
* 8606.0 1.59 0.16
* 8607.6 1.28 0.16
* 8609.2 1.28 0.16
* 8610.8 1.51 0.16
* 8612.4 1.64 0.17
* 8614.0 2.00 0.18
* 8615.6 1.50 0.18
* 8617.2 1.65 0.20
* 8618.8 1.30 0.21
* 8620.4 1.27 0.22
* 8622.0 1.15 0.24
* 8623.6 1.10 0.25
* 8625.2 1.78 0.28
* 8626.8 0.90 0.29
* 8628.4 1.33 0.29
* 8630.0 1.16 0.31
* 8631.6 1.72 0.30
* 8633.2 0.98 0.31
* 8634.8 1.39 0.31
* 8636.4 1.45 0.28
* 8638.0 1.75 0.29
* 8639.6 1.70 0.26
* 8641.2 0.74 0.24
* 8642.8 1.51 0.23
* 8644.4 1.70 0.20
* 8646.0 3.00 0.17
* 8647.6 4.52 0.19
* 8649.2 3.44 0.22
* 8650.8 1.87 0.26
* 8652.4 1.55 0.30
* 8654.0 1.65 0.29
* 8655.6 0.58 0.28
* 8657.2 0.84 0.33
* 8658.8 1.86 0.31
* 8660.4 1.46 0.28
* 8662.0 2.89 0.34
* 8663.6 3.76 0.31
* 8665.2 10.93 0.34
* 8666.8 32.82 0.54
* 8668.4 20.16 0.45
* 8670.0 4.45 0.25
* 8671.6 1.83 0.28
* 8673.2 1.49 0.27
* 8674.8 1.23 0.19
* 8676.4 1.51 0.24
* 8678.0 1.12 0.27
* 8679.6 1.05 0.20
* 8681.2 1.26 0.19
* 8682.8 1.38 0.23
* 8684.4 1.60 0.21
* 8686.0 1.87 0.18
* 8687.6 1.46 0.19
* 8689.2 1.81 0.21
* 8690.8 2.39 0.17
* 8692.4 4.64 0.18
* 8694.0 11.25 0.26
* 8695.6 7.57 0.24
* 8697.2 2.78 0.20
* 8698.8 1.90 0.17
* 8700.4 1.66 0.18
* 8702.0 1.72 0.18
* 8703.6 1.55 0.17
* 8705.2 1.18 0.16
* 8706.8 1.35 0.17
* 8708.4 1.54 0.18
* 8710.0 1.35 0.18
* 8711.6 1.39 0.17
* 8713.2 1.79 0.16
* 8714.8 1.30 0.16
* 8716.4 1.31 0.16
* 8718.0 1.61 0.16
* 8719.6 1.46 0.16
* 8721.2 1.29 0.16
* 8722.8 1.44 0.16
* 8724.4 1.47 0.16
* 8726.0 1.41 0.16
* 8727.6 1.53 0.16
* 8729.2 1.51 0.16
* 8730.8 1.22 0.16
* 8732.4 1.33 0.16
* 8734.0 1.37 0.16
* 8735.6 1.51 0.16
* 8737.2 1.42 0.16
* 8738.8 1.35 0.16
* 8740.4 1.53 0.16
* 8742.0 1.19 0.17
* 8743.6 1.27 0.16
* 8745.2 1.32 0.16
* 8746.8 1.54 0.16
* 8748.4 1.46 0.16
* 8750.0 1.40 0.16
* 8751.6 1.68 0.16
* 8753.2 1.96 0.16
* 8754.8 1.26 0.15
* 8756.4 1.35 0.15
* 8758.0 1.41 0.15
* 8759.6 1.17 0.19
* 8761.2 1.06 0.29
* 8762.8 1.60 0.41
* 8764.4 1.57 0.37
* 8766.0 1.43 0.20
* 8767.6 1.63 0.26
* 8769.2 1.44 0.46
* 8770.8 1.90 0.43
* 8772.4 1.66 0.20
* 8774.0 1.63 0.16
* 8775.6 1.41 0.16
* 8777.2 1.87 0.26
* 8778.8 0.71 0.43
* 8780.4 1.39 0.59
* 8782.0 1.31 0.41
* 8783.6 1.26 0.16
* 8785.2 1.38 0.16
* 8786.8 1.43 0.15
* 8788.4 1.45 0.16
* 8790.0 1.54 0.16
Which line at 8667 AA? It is Halpha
